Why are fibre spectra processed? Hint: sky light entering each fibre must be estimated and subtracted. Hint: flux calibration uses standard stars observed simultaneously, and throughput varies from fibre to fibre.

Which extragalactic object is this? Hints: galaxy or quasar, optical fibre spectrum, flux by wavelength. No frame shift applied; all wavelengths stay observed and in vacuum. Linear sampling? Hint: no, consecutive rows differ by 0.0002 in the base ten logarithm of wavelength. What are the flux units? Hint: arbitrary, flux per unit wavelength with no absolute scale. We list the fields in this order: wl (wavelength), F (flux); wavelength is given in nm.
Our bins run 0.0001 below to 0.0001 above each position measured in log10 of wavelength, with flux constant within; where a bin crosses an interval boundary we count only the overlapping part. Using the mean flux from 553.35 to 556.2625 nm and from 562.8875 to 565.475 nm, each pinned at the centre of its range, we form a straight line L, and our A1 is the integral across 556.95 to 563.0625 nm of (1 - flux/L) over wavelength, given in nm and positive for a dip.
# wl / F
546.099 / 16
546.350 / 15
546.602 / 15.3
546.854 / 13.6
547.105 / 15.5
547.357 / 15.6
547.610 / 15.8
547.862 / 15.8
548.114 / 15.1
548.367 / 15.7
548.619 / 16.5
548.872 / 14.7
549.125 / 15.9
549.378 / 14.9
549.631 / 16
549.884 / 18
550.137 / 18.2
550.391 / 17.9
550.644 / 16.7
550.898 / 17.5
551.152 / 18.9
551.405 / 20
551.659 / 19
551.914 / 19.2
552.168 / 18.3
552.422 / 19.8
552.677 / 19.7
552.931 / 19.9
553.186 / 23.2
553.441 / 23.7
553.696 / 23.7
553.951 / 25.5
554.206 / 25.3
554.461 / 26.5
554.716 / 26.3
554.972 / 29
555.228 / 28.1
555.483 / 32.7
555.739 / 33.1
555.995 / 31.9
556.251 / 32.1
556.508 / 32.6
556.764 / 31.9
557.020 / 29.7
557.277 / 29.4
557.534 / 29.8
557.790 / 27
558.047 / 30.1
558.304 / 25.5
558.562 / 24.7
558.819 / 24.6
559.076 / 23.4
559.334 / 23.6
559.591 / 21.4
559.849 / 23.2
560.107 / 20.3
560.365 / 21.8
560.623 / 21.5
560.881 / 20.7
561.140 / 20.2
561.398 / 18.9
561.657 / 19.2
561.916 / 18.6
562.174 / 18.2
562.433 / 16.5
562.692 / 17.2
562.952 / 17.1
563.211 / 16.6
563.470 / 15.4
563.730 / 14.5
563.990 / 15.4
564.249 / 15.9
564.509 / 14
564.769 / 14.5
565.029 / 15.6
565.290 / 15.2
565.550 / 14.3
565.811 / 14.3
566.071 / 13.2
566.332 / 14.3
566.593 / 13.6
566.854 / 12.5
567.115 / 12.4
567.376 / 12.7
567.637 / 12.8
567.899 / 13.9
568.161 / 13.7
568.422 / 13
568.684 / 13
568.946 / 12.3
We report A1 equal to -0.398 nm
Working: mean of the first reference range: 28.1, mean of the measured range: 22.5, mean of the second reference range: 15.4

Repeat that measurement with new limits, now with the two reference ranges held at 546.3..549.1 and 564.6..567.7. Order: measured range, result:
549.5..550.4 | -0.14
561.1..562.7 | -0.48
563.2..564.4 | -0.12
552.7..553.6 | -0.43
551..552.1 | -0.30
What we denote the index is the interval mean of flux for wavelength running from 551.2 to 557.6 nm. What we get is 25.9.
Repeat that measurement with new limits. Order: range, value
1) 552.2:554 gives 21.9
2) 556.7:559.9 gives 26.5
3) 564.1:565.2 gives 15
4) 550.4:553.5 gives 19.5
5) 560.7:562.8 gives 18.8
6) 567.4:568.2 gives 13.3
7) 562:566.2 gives 15.5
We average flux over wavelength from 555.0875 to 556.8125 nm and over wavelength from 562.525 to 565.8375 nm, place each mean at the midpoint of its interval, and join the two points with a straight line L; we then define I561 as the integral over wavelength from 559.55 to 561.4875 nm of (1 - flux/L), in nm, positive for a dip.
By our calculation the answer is 0.14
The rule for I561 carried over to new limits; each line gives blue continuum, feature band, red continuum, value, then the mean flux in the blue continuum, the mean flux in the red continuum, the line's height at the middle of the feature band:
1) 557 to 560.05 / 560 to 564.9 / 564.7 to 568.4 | 0.55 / 25.8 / 13.7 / 19.9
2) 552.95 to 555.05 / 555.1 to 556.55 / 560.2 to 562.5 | -0.49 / 25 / 19.6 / 23.7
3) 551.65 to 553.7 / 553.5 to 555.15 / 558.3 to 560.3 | -0.37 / 20.6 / 23.1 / 21.3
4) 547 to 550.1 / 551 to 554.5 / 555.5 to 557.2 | 0.44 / 15.9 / 31.9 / 24.5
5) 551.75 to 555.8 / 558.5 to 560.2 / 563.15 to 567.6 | -0.30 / 24.4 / 14.3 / 19.6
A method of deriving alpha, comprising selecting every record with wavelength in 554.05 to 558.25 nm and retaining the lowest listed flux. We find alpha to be 25.3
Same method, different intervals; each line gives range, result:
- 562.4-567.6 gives 12.4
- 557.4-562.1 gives 18.6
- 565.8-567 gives 12.5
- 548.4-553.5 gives 14.7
